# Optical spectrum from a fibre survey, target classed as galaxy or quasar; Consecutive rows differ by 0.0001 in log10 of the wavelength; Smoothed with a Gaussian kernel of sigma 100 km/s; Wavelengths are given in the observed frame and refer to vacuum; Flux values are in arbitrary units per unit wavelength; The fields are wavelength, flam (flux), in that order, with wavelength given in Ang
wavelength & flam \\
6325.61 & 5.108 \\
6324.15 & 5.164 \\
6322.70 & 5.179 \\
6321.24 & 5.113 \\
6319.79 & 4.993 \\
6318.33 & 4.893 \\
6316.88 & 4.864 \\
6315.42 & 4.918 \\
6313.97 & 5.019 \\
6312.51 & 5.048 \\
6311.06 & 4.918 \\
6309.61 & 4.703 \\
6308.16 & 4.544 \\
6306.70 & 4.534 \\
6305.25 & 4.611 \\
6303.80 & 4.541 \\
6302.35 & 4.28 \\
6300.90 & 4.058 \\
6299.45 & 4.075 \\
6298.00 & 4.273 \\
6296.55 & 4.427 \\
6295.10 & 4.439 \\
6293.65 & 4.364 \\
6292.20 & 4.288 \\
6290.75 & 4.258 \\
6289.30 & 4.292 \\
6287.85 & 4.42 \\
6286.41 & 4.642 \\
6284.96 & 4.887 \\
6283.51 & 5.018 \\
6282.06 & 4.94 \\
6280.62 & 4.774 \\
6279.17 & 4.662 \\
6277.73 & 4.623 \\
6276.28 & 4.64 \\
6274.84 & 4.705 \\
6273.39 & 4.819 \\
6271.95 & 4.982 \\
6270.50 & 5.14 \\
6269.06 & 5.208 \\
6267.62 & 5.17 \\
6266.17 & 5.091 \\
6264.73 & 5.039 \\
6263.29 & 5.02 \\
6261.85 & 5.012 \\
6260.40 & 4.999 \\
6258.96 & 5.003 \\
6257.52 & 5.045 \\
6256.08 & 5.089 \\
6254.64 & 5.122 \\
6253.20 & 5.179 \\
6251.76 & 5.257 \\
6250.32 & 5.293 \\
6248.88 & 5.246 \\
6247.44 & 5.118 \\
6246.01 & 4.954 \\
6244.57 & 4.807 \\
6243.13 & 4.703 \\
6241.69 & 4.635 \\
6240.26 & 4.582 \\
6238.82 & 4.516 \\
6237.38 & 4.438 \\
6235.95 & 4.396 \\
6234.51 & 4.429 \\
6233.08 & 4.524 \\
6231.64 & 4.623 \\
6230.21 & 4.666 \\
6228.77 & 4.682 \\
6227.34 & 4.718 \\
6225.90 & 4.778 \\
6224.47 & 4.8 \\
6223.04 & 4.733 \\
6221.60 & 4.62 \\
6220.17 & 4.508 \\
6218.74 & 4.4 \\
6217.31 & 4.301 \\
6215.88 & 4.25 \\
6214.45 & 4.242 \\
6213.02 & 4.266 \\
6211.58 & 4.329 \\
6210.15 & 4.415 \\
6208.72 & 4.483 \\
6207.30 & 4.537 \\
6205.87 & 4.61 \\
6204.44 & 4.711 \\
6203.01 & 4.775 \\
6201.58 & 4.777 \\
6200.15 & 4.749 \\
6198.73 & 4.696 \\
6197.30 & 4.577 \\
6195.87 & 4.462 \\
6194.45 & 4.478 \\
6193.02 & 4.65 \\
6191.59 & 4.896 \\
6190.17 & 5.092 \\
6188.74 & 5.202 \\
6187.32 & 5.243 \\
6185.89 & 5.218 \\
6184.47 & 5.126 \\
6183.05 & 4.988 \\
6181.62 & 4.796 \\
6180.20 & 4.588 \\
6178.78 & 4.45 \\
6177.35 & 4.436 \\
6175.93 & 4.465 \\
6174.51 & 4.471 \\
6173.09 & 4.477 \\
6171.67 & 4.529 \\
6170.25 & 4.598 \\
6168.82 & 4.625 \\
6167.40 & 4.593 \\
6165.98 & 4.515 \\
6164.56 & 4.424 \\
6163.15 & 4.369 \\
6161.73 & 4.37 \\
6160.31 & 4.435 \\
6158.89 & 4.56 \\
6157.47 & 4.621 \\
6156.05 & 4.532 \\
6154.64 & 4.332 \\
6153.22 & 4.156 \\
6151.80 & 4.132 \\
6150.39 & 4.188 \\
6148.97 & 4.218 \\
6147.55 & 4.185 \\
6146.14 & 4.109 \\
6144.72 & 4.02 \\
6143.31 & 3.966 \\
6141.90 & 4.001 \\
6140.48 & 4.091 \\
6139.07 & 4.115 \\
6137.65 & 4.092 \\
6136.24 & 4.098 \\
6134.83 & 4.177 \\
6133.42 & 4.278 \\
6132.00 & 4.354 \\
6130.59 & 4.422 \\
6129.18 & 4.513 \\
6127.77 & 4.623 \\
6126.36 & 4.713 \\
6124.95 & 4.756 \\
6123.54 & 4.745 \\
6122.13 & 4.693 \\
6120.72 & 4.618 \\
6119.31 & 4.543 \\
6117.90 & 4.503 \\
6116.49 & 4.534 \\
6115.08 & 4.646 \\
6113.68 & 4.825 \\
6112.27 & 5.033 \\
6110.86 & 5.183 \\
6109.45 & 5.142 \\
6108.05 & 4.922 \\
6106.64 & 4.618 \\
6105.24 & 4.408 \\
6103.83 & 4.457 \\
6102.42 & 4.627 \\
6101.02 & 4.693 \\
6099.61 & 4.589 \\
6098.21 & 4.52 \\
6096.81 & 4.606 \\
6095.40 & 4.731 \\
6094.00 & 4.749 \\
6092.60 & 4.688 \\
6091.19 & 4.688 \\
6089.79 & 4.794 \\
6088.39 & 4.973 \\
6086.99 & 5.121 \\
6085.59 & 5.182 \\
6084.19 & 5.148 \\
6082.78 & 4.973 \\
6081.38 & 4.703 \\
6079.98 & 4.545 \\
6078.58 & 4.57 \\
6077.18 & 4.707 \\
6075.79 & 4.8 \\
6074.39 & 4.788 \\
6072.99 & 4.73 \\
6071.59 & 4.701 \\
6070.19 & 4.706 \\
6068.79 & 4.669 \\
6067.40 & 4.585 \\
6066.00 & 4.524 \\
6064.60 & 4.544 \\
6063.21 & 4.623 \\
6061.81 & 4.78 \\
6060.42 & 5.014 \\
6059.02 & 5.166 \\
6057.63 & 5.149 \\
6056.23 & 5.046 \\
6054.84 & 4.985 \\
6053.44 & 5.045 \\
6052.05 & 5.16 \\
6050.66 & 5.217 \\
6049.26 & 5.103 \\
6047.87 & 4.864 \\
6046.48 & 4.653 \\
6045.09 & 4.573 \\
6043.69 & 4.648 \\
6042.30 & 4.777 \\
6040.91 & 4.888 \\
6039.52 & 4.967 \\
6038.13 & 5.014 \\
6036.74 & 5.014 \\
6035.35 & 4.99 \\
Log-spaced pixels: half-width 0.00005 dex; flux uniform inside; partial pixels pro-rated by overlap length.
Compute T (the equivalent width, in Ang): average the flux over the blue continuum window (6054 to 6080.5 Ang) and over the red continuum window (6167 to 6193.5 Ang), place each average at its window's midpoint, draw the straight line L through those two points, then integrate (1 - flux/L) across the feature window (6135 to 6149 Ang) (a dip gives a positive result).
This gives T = 2.00 Ang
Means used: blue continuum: 4.77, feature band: 4.09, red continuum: 4.76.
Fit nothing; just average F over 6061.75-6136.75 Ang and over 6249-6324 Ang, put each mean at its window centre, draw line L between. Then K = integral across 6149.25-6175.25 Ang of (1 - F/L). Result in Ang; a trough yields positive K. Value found 1.6 Ang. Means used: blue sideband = 4.68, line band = 4.44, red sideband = 4.8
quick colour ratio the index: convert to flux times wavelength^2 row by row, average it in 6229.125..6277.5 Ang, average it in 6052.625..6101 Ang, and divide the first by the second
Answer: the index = 1.08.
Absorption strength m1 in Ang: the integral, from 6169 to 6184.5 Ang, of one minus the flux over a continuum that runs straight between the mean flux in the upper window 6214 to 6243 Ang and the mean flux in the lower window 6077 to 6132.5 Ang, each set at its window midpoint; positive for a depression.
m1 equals 0.0 Ang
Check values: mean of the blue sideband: 4.72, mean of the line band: 4.61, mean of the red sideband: 4.55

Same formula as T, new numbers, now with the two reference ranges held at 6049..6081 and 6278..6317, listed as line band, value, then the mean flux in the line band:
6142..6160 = 1.9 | 4.25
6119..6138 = 1.1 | 4.48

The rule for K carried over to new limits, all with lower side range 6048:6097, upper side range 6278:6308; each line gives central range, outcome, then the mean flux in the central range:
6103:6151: 3.0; 4.46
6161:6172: 0.5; 4.5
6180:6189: -0.7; 5.04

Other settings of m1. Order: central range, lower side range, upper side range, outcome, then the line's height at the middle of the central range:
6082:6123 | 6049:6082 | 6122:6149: -2.0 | 4.55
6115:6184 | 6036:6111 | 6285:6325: 4.8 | 4.75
